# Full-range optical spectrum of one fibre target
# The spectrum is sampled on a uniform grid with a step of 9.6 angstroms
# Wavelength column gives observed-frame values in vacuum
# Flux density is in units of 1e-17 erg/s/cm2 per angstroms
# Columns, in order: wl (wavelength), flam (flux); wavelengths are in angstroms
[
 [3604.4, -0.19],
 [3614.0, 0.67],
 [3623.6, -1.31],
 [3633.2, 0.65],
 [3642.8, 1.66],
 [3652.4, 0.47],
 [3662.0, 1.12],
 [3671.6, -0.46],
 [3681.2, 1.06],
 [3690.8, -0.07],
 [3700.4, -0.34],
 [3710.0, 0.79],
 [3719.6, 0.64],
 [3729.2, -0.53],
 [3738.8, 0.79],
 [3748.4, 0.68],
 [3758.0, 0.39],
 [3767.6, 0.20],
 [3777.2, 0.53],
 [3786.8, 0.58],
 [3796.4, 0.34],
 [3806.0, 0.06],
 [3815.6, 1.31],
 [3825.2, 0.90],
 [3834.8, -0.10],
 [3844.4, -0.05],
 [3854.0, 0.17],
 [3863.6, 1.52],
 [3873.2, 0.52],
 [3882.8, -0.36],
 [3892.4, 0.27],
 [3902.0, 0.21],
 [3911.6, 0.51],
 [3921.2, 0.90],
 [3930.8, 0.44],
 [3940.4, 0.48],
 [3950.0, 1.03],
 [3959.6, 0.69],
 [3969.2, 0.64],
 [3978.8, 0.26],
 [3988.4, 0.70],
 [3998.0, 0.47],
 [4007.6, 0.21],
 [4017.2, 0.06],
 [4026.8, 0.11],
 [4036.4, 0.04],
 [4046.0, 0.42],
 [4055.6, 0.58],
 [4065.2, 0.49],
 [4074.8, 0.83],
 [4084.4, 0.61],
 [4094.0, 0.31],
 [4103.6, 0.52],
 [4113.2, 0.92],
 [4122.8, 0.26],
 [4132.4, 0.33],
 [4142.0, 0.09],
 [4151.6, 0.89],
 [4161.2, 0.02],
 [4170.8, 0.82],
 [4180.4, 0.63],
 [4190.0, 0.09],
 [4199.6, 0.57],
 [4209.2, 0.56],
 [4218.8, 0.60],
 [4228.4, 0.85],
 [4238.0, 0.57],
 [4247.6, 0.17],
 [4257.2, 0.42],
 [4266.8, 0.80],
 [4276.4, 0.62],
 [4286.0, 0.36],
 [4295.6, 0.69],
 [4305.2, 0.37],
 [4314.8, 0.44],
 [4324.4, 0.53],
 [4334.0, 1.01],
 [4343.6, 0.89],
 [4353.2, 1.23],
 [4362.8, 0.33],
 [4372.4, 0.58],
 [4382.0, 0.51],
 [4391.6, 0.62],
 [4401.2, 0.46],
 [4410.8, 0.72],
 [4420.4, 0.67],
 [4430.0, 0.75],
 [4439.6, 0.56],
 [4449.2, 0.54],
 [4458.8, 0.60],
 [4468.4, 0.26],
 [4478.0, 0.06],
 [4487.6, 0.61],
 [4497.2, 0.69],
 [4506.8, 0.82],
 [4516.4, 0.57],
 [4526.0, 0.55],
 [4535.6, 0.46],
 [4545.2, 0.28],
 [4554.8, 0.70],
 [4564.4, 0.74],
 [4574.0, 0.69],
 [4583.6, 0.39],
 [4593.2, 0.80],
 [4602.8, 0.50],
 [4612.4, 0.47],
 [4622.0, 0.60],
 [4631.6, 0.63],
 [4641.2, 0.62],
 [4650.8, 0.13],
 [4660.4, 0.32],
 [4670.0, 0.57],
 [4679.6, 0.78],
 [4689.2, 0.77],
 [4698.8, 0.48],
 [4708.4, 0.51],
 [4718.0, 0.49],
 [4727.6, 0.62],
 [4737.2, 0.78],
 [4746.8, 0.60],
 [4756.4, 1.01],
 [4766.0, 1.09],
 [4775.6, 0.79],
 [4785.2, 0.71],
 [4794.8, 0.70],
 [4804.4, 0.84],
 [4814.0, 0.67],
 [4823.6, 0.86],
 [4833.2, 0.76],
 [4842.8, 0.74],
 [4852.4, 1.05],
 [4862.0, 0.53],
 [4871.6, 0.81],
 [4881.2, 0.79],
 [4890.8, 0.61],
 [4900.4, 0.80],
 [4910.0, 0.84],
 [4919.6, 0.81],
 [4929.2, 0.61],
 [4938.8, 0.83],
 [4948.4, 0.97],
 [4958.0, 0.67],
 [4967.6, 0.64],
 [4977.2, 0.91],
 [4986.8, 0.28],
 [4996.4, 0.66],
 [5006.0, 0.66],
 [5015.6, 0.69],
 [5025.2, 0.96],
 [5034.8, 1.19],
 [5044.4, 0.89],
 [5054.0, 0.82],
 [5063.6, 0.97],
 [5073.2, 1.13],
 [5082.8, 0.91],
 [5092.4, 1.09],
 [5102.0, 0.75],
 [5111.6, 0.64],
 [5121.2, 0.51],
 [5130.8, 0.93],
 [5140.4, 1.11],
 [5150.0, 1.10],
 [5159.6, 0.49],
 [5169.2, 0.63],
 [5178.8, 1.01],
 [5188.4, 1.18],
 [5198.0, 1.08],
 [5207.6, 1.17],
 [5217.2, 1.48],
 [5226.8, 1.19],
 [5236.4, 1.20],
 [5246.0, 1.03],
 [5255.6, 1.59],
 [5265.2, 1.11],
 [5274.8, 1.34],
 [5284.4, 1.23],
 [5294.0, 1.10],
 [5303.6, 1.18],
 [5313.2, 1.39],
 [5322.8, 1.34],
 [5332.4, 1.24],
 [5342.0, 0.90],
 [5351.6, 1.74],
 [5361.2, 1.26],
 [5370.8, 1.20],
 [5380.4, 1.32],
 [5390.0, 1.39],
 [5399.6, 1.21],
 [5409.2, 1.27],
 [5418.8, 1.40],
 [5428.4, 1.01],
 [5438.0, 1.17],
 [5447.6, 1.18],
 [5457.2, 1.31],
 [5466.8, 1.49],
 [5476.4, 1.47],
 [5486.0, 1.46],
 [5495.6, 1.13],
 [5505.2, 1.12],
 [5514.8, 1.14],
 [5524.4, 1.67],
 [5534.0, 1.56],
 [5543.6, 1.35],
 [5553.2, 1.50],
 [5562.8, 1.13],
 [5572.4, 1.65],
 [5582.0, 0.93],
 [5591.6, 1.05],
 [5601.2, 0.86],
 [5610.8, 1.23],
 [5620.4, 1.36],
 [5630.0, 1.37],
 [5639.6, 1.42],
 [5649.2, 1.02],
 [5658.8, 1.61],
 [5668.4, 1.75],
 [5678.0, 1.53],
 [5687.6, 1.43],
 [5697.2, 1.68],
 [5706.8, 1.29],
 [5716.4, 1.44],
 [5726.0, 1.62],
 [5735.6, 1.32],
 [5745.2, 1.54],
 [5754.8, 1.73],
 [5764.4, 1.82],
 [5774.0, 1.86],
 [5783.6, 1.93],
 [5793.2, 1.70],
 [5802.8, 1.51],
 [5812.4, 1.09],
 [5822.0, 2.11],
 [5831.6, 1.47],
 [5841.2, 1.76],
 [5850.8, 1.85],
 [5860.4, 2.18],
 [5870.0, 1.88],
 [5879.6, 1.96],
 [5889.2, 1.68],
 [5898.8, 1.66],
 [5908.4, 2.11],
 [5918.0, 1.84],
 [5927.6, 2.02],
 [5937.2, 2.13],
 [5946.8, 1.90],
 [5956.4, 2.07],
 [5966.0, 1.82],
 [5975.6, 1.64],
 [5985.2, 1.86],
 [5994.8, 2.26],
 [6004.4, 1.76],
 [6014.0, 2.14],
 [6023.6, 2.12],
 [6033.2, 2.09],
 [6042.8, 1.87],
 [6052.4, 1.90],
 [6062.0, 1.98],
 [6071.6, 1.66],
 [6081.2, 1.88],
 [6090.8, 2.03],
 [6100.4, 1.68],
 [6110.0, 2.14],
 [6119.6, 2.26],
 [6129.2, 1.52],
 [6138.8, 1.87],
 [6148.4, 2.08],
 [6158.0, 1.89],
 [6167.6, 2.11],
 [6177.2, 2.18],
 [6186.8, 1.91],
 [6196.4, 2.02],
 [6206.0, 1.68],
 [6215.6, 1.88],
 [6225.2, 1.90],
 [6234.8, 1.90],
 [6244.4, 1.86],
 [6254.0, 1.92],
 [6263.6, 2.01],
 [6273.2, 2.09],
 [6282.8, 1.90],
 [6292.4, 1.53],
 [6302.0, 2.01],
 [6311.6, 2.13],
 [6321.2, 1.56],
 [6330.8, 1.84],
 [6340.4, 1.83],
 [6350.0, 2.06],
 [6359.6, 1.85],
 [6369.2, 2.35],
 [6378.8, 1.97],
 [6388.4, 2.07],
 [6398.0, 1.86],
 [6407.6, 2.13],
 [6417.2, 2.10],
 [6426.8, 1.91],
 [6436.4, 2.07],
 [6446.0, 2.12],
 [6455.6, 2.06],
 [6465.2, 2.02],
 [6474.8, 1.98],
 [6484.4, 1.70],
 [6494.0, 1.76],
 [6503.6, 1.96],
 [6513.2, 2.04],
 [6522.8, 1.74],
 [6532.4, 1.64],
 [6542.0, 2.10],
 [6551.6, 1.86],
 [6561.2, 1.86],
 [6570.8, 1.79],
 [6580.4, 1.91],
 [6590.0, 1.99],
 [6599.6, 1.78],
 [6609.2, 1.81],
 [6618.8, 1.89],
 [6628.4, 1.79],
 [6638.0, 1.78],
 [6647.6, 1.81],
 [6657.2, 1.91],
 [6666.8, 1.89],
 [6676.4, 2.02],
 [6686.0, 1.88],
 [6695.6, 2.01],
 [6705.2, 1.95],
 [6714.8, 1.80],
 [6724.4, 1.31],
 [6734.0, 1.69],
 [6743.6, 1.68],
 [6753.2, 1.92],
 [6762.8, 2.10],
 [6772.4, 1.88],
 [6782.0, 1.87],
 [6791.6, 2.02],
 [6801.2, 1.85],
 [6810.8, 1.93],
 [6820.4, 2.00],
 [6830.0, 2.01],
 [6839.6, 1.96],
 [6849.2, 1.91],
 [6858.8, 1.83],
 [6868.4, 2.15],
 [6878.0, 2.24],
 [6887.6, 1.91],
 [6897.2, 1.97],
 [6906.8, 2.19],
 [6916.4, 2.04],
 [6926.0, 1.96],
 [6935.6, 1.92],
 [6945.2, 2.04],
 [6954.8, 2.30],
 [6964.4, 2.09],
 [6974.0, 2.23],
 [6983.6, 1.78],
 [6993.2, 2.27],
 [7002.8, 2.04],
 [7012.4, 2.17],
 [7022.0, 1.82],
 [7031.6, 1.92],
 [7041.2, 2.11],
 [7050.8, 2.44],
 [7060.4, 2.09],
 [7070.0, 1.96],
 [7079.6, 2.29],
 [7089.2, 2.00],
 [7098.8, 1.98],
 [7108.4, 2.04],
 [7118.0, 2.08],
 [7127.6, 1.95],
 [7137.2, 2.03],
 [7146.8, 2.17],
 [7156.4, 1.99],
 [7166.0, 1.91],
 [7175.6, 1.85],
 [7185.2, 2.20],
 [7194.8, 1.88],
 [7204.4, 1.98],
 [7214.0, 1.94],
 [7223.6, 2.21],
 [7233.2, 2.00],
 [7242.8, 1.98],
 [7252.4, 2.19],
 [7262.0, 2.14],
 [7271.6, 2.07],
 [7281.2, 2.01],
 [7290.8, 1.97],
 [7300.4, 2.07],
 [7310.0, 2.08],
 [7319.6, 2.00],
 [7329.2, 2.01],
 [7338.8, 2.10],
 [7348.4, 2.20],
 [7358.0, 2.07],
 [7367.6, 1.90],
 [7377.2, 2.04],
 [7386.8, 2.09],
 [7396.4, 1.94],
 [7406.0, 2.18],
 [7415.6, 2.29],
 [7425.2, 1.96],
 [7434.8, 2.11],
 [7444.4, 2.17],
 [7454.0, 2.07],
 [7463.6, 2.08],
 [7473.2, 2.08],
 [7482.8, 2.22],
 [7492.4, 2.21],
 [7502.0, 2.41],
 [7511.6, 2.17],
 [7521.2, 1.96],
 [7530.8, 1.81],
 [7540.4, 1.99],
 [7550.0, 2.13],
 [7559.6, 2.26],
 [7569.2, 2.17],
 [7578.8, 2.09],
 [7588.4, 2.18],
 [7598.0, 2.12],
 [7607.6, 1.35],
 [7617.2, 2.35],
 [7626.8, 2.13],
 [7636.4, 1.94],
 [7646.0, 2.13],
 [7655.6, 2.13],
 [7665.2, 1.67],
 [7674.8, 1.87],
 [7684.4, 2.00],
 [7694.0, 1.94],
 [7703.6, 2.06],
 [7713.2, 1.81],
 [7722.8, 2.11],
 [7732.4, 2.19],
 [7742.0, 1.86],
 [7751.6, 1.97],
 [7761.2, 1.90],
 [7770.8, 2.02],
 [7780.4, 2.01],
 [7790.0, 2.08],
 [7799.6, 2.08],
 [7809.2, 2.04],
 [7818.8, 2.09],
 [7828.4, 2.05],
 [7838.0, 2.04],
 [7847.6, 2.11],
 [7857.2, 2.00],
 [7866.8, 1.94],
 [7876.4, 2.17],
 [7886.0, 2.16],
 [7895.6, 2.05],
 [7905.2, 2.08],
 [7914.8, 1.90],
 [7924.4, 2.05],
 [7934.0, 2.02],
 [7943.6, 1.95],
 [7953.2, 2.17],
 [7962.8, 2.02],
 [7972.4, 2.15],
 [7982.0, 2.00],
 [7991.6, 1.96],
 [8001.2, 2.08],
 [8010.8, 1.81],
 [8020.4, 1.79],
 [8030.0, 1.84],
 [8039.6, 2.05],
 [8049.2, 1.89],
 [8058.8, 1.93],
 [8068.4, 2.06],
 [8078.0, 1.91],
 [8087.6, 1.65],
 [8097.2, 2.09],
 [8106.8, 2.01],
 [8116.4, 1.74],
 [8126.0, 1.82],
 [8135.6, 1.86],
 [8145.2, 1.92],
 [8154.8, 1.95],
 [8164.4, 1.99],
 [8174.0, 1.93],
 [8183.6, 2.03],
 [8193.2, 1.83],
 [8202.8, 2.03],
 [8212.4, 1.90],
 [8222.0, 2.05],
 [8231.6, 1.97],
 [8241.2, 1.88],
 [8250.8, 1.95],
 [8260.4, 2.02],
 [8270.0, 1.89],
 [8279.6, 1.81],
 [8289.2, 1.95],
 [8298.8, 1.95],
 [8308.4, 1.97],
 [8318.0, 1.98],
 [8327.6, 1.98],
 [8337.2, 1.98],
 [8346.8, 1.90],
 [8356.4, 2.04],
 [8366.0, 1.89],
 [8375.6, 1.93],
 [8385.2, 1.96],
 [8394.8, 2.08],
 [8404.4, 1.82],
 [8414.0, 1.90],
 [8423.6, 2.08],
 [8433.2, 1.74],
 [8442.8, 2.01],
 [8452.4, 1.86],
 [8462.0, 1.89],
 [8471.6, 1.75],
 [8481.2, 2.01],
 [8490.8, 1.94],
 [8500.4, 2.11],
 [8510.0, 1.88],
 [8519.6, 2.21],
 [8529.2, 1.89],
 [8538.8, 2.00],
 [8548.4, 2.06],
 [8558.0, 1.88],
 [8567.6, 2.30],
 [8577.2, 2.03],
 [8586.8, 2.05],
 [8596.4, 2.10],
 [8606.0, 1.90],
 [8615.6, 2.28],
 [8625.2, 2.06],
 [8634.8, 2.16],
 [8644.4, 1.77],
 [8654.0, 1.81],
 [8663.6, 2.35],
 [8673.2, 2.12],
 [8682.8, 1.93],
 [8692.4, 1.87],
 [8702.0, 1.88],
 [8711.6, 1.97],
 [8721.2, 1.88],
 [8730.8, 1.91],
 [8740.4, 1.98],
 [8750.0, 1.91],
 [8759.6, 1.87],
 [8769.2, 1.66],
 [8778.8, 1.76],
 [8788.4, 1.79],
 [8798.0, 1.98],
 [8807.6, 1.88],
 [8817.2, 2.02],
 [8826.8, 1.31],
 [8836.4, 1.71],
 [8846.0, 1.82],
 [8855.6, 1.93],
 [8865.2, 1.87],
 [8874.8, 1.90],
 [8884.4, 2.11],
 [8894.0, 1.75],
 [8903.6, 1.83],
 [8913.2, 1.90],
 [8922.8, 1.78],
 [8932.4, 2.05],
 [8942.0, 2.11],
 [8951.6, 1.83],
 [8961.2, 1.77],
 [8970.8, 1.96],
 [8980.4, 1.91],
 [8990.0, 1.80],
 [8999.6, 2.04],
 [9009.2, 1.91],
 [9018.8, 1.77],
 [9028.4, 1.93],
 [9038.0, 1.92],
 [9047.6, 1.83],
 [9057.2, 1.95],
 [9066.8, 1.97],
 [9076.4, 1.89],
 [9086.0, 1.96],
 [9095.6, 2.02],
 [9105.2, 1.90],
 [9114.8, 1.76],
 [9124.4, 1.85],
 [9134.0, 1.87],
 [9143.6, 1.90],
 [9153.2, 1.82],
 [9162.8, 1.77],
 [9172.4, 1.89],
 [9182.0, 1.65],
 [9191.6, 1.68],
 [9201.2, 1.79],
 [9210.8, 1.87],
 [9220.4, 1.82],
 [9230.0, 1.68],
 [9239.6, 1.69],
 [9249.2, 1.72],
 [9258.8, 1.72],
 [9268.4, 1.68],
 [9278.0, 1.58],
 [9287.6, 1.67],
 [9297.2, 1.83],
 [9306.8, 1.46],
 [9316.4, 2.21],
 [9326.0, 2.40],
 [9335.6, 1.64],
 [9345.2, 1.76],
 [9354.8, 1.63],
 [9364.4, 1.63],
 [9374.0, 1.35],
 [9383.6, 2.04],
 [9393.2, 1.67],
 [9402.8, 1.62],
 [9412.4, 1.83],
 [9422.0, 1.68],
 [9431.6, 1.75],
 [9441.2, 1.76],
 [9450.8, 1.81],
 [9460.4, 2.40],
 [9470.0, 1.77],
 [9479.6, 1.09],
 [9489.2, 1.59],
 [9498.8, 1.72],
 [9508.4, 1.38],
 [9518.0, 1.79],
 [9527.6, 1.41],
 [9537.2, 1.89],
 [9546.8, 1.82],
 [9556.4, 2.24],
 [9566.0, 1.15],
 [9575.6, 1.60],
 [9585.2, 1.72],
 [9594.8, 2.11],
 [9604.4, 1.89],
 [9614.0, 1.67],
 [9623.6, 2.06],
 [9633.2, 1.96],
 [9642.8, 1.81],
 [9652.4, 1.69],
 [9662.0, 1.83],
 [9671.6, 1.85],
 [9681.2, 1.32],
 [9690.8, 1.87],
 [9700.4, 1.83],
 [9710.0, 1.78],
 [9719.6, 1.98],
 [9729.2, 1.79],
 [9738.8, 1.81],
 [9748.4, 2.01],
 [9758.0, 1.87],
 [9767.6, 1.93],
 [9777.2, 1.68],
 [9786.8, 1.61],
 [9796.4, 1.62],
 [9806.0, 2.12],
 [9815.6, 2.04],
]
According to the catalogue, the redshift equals 0.301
